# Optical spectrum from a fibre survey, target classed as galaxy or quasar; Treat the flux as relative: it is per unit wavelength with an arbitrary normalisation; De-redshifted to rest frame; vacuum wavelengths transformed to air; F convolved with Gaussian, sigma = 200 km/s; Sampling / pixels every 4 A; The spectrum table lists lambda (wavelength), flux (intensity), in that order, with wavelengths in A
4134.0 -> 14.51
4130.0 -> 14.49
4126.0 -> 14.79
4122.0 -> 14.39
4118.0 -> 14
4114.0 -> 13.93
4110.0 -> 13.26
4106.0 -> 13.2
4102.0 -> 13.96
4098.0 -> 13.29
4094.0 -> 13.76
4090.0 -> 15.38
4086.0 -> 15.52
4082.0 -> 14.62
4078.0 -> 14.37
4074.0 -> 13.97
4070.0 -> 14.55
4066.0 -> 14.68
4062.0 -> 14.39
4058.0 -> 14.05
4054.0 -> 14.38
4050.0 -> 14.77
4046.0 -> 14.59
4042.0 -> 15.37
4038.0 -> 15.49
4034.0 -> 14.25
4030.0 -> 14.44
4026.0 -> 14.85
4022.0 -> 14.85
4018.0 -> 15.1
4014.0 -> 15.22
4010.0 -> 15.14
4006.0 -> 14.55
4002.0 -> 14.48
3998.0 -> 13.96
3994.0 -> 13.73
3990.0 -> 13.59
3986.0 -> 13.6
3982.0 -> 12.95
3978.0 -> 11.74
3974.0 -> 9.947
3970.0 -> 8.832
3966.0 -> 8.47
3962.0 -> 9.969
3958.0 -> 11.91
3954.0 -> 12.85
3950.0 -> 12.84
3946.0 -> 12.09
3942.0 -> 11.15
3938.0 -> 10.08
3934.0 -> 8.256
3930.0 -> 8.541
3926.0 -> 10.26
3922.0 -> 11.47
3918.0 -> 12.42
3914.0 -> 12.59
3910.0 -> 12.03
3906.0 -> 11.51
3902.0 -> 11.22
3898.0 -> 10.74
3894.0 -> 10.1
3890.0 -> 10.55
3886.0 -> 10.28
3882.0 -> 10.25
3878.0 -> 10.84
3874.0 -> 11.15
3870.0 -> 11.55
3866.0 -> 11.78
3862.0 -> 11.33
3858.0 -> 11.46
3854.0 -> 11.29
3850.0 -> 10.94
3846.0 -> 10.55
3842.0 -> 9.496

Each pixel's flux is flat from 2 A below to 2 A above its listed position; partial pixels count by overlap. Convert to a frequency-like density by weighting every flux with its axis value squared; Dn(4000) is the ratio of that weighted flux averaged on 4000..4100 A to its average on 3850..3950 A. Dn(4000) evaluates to 1.4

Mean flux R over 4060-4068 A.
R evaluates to 14.5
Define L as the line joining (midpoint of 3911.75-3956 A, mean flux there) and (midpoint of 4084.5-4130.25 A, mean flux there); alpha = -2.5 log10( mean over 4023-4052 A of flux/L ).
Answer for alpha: -0.148 mag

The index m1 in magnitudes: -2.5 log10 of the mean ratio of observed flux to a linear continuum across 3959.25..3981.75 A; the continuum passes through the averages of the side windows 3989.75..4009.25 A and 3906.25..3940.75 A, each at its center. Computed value 0.26 mag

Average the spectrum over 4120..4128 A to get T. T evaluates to 14.6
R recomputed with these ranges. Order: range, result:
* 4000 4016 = 14.8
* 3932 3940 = 9.17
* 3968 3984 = 10.9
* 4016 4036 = 14.7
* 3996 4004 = 14.2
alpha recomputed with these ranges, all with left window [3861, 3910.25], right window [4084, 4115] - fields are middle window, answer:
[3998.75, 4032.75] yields -0.153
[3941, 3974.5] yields 0.101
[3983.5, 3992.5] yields -0.094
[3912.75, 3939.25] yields 0.106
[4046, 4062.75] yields -0.080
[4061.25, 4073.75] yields -0.069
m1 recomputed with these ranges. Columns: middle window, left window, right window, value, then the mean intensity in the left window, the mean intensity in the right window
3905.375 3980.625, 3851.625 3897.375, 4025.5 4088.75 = 0.132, 11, 14.6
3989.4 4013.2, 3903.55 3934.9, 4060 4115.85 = -0.144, 11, 14.2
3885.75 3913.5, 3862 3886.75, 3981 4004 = 0.055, 11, 13.8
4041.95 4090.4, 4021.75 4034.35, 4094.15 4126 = -0.029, 14.6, 13.8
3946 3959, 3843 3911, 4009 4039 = 0.041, 11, 14.9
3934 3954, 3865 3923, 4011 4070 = 0.100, 11.2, 14.7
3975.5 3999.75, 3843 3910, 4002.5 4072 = 0.032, 11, 14.7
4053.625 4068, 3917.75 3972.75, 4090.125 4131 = -0.114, 10.6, 14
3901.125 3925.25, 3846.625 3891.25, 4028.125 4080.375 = 0.005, 11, 14.6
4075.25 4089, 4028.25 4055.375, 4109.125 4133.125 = -0.026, 14.8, 14.2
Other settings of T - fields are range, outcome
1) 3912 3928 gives 11.7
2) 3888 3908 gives 10.8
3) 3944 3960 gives 12.4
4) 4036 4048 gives 15.2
